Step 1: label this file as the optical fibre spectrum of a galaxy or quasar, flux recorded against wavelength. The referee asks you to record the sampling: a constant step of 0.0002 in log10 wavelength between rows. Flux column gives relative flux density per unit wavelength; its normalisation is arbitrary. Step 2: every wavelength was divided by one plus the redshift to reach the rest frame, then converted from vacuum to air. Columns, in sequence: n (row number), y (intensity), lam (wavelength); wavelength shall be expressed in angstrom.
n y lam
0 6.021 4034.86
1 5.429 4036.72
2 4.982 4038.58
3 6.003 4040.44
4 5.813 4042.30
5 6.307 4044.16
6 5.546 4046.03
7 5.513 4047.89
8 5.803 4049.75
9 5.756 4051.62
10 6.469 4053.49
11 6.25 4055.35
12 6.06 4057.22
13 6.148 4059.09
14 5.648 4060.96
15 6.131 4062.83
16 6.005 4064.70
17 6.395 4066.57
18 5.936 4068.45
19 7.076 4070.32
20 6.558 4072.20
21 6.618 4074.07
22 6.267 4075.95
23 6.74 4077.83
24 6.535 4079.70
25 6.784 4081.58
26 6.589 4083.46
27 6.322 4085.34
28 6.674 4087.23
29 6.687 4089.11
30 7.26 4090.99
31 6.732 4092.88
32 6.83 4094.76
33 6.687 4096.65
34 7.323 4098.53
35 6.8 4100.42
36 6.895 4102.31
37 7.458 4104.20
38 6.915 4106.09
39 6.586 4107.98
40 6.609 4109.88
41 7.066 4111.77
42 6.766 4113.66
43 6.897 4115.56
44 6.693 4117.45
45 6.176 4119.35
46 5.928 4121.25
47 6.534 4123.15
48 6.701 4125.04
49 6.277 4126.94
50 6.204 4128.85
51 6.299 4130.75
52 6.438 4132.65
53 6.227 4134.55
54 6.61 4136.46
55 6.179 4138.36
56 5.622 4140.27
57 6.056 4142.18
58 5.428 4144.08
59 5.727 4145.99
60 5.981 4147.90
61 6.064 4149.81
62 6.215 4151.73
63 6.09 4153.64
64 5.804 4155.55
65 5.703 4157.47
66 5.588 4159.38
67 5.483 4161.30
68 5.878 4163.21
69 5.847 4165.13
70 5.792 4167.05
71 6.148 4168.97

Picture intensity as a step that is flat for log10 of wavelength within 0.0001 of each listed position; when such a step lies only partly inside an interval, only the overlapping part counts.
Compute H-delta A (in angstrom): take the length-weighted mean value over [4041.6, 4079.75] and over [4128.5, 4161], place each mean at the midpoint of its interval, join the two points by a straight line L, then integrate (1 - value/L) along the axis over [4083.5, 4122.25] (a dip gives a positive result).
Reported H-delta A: -4.32 angstrom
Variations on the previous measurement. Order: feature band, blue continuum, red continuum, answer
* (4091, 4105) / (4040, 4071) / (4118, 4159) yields -2.1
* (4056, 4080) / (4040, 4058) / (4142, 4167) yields -1.5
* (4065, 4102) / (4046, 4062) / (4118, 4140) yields -3.6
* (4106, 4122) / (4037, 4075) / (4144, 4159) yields -1.8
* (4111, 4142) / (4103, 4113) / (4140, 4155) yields 0.2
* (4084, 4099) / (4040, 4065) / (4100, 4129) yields -0.9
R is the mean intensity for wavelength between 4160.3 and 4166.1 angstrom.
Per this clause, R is 5.73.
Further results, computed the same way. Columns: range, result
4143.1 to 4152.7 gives 5.88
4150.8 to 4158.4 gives 5.95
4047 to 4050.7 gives 5.66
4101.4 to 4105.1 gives 7.18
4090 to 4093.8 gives 6.99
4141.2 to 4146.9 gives 5.74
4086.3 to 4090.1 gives 6.7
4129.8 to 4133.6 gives 6.38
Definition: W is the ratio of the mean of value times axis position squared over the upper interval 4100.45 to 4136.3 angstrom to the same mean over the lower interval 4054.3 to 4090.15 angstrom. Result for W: 1.1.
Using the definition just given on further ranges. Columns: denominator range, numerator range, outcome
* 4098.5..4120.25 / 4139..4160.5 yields 0.87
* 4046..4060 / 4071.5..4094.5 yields 1.13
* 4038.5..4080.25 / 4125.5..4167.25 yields 1.02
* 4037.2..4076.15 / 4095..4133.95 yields 1.13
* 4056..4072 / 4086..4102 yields 1.13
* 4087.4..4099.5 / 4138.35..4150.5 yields 0.87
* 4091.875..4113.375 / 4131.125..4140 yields 0.93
